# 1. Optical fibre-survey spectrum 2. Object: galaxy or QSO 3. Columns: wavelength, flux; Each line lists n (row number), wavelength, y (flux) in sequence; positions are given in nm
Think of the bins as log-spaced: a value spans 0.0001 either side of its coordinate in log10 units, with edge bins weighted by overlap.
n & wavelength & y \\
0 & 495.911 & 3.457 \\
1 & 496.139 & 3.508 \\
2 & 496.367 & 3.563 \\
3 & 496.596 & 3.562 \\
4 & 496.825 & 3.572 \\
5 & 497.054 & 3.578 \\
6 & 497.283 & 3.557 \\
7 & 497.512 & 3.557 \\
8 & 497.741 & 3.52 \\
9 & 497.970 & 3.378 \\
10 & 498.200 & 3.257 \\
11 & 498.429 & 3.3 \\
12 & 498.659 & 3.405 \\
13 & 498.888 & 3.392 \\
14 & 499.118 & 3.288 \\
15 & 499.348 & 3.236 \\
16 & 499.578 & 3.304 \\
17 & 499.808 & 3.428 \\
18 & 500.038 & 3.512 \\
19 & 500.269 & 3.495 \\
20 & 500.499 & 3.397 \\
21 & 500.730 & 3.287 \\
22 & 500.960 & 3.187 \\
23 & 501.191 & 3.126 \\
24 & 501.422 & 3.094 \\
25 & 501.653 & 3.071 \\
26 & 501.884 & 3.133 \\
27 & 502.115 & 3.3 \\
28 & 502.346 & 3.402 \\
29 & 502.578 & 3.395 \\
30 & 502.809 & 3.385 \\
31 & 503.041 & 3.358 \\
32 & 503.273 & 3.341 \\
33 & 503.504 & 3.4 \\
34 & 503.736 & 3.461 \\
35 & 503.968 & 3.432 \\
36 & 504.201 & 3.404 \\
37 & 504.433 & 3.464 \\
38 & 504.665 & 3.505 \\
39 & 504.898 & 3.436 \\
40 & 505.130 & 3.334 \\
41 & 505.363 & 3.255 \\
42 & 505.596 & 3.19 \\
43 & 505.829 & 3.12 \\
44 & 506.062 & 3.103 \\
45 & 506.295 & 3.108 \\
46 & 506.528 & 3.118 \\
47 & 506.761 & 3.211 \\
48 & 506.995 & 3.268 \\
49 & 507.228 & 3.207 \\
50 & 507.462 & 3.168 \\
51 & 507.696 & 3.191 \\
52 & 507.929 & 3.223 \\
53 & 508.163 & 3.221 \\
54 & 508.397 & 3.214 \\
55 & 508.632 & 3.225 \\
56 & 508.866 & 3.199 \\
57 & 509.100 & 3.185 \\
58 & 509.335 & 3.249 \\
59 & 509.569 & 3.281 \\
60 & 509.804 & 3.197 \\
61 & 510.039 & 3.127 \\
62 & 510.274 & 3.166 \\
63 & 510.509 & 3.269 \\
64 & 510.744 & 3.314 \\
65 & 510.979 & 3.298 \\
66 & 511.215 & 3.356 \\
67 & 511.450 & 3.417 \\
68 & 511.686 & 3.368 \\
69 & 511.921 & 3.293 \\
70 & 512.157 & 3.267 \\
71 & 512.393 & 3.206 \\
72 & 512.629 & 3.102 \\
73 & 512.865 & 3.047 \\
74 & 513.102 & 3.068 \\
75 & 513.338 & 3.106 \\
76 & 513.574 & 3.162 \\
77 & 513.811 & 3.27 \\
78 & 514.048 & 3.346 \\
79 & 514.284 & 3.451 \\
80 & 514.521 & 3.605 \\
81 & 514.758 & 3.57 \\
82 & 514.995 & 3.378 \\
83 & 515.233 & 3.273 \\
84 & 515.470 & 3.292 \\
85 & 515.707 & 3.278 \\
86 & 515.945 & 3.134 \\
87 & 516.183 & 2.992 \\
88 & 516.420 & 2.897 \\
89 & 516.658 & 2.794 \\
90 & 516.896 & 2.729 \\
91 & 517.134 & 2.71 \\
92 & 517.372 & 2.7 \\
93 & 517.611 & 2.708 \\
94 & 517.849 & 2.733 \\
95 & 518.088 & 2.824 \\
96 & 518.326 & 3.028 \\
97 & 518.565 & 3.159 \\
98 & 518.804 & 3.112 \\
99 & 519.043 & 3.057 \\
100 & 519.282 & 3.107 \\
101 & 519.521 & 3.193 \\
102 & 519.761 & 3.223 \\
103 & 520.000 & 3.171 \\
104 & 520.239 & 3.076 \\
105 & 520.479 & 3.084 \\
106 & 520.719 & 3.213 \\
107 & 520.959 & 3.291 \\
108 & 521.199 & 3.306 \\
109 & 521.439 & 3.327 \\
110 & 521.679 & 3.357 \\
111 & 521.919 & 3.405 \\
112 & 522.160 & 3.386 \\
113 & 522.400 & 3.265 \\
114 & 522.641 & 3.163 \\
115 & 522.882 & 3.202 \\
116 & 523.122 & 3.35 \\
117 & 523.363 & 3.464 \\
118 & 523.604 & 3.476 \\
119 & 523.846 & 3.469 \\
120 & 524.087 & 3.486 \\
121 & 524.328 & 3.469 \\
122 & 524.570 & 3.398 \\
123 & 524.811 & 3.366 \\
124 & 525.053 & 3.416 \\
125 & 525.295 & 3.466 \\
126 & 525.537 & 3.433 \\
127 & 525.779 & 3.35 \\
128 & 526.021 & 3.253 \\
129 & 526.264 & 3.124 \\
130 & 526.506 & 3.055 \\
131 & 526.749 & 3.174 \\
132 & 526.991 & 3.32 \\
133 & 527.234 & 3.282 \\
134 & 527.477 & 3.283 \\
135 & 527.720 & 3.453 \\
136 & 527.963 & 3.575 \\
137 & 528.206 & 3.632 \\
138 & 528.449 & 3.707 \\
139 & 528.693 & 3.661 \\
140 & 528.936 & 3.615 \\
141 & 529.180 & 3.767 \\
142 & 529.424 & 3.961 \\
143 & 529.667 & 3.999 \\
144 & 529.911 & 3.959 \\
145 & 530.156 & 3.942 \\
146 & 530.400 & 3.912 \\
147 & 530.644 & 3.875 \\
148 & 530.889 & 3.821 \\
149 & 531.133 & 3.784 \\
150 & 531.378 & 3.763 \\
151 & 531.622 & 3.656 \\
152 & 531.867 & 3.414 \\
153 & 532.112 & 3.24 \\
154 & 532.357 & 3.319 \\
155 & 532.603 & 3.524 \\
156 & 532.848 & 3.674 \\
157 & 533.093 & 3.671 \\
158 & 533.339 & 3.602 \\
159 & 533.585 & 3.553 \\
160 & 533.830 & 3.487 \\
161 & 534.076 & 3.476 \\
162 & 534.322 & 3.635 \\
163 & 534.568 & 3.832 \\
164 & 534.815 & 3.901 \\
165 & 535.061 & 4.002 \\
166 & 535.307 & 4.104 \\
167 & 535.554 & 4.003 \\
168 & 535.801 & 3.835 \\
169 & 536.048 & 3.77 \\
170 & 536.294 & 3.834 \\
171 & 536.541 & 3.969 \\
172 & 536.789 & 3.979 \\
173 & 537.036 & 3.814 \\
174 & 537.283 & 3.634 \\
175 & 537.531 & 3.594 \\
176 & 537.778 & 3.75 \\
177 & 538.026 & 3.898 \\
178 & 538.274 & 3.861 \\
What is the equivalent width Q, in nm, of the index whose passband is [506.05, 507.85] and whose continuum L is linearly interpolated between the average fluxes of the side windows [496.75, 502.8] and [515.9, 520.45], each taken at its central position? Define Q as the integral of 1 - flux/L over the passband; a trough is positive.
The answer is 0.014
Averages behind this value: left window 3.35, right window 2.97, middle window 3.18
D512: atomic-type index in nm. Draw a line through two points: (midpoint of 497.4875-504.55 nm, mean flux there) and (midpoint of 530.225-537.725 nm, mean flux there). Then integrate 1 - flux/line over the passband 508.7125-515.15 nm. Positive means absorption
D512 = 0.37 nm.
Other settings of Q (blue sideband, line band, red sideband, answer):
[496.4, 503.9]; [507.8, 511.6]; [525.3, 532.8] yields 0.204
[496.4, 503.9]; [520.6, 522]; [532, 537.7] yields 0.104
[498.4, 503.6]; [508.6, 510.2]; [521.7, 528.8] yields 0.063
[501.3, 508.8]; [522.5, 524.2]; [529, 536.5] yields 0.101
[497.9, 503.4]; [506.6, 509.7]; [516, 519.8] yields -0.070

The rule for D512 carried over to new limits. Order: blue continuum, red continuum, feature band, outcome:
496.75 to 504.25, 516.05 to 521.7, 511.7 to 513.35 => -0.015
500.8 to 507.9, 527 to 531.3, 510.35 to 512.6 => 0.065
